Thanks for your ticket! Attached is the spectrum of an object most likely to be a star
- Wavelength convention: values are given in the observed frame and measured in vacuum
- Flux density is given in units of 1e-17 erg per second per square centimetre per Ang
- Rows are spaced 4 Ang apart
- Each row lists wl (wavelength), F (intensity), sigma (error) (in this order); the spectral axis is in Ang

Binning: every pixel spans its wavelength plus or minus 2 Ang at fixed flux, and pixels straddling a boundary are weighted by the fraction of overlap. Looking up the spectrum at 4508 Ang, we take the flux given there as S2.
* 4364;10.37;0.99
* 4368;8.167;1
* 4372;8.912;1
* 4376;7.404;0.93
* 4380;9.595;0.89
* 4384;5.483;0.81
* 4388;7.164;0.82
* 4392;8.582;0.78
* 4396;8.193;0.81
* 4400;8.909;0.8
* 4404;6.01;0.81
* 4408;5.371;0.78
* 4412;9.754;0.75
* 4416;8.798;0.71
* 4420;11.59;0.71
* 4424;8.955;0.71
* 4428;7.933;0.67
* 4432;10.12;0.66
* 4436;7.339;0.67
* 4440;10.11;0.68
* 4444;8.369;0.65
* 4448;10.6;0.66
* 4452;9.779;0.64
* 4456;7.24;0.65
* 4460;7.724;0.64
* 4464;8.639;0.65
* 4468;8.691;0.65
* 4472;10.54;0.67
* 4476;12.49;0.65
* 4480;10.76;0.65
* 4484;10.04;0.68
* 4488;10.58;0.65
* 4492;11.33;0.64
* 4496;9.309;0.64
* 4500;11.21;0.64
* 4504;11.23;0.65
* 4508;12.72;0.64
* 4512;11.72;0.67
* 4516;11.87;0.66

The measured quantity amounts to 12.72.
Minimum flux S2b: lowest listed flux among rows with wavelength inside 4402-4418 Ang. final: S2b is 5.371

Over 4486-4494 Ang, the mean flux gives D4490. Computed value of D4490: 11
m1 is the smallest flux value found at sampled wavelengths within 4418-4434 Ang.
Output 7.933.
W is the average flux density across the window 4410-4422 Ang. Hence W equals 10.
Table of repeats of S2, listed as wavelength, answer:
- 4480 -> 10.76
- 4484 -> 10.04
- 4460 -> 7.724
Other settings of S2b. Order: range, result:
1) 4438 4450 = 8.369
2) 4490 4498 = 9.309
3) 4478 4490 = 10.04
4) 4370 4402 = 5.483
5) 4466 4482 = 8.691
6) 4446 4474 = 7.24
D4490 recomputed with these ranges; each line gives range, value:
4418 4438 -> 9.19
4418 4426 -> 10.3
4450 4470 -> 8.41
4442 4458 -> 9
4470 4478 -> 11.5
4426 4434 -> 9.03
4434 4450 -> 9.1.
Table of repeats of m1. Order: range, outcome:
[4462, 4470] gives 8.639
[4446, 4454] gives 9.779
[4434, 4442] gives 7.339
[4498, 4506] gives 11.21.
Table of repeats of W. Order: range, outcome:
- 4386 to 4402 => 8.21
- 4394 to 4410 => 7.12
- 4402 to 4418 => 7.48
